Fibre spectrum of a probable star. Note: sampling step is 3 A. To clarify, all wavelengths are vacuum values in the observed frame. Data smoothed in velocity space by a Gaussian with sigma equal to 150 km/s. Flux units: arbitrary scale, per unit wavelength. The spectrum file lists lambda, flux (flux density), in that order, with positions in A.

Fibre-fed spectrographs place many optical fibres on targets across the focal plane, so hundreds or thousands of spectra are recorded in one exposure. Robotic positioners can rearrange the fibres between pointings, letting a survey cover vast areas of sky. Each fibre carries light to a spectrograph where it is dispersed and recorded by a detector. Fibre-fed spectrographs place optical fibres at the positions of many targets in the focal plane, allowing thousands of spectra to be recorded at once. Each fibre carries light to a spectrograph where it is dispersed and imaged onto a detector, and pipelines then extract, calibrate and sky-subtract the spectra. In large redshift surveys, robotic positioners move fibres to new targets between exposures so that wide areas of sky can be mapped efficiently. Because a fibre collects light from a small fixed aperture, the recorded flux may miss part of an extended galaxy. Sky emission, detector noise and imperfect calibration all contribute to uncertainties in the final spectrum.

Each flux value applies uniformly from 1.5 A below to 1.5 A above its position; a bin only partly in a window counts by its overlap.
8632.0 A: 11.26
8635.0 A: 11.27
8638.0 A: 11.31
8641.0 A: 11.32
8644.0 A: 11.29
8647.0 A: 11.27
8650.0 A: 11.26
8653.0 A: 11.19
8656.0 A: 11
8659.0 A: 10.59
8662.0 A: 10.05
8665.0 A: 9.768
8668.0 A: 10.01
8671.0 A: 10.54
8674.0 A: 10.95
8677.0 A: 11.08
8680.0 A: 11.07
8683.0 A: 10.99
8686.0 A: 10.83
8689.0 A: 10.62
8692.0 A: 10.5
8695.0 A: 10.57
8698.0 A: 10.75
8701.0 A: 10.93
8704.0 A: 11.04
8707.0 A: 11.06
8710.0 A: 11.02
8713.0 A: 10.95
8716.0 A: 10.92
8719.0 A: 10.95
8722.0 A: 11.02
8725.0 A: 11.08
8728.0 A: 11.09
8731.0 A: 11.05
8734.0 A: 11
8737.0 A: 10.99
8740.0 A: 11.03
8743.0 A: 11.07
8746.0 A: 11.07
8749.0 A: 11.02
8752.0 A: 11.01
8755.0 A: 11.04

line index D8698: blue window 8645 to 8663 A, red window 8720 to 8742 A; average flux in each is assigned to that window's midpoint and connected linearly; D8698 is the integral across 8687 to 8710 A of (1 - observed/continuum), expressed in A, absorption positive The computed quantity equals 0.40 A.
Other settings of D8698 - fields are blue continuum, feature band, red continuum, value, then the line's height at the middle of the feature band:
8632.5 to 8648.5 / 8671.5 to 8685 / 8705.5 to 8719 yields 0.2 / 11.1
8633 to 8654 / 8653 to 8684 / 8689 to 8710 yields 1.2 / 11.1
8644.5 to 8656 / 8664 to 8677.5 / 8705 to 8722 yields 0.8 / 11.1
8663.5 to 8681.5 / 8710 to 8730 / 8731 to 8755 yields -0.2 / 10.9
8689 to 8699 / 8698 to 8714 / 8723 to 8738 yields -0.3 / 10.7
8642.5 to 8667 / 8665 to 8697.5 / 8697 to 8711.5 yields 0.6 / 10.9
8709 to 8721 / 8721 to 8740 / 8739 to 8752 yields -0.1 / 11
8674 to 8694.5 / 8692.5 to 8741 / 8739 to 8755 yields 0.0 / 10.9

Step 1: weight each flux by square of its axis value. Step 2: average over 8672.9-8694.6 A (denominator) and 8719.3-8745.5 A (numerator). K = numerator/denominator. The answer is 1.0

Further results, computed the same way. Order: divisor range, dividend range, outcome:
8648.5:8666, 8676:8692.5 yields 1.02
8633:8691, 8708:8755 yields 1.03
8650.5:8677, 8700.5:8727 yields 1.05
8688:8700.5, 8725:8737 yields 1.05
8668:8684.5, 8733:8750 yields 1.03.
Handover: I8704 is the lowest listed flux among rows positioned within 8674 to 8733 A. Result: 10.5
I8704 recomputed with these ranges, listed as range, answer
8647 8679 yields 9.768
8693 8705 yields 10.57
